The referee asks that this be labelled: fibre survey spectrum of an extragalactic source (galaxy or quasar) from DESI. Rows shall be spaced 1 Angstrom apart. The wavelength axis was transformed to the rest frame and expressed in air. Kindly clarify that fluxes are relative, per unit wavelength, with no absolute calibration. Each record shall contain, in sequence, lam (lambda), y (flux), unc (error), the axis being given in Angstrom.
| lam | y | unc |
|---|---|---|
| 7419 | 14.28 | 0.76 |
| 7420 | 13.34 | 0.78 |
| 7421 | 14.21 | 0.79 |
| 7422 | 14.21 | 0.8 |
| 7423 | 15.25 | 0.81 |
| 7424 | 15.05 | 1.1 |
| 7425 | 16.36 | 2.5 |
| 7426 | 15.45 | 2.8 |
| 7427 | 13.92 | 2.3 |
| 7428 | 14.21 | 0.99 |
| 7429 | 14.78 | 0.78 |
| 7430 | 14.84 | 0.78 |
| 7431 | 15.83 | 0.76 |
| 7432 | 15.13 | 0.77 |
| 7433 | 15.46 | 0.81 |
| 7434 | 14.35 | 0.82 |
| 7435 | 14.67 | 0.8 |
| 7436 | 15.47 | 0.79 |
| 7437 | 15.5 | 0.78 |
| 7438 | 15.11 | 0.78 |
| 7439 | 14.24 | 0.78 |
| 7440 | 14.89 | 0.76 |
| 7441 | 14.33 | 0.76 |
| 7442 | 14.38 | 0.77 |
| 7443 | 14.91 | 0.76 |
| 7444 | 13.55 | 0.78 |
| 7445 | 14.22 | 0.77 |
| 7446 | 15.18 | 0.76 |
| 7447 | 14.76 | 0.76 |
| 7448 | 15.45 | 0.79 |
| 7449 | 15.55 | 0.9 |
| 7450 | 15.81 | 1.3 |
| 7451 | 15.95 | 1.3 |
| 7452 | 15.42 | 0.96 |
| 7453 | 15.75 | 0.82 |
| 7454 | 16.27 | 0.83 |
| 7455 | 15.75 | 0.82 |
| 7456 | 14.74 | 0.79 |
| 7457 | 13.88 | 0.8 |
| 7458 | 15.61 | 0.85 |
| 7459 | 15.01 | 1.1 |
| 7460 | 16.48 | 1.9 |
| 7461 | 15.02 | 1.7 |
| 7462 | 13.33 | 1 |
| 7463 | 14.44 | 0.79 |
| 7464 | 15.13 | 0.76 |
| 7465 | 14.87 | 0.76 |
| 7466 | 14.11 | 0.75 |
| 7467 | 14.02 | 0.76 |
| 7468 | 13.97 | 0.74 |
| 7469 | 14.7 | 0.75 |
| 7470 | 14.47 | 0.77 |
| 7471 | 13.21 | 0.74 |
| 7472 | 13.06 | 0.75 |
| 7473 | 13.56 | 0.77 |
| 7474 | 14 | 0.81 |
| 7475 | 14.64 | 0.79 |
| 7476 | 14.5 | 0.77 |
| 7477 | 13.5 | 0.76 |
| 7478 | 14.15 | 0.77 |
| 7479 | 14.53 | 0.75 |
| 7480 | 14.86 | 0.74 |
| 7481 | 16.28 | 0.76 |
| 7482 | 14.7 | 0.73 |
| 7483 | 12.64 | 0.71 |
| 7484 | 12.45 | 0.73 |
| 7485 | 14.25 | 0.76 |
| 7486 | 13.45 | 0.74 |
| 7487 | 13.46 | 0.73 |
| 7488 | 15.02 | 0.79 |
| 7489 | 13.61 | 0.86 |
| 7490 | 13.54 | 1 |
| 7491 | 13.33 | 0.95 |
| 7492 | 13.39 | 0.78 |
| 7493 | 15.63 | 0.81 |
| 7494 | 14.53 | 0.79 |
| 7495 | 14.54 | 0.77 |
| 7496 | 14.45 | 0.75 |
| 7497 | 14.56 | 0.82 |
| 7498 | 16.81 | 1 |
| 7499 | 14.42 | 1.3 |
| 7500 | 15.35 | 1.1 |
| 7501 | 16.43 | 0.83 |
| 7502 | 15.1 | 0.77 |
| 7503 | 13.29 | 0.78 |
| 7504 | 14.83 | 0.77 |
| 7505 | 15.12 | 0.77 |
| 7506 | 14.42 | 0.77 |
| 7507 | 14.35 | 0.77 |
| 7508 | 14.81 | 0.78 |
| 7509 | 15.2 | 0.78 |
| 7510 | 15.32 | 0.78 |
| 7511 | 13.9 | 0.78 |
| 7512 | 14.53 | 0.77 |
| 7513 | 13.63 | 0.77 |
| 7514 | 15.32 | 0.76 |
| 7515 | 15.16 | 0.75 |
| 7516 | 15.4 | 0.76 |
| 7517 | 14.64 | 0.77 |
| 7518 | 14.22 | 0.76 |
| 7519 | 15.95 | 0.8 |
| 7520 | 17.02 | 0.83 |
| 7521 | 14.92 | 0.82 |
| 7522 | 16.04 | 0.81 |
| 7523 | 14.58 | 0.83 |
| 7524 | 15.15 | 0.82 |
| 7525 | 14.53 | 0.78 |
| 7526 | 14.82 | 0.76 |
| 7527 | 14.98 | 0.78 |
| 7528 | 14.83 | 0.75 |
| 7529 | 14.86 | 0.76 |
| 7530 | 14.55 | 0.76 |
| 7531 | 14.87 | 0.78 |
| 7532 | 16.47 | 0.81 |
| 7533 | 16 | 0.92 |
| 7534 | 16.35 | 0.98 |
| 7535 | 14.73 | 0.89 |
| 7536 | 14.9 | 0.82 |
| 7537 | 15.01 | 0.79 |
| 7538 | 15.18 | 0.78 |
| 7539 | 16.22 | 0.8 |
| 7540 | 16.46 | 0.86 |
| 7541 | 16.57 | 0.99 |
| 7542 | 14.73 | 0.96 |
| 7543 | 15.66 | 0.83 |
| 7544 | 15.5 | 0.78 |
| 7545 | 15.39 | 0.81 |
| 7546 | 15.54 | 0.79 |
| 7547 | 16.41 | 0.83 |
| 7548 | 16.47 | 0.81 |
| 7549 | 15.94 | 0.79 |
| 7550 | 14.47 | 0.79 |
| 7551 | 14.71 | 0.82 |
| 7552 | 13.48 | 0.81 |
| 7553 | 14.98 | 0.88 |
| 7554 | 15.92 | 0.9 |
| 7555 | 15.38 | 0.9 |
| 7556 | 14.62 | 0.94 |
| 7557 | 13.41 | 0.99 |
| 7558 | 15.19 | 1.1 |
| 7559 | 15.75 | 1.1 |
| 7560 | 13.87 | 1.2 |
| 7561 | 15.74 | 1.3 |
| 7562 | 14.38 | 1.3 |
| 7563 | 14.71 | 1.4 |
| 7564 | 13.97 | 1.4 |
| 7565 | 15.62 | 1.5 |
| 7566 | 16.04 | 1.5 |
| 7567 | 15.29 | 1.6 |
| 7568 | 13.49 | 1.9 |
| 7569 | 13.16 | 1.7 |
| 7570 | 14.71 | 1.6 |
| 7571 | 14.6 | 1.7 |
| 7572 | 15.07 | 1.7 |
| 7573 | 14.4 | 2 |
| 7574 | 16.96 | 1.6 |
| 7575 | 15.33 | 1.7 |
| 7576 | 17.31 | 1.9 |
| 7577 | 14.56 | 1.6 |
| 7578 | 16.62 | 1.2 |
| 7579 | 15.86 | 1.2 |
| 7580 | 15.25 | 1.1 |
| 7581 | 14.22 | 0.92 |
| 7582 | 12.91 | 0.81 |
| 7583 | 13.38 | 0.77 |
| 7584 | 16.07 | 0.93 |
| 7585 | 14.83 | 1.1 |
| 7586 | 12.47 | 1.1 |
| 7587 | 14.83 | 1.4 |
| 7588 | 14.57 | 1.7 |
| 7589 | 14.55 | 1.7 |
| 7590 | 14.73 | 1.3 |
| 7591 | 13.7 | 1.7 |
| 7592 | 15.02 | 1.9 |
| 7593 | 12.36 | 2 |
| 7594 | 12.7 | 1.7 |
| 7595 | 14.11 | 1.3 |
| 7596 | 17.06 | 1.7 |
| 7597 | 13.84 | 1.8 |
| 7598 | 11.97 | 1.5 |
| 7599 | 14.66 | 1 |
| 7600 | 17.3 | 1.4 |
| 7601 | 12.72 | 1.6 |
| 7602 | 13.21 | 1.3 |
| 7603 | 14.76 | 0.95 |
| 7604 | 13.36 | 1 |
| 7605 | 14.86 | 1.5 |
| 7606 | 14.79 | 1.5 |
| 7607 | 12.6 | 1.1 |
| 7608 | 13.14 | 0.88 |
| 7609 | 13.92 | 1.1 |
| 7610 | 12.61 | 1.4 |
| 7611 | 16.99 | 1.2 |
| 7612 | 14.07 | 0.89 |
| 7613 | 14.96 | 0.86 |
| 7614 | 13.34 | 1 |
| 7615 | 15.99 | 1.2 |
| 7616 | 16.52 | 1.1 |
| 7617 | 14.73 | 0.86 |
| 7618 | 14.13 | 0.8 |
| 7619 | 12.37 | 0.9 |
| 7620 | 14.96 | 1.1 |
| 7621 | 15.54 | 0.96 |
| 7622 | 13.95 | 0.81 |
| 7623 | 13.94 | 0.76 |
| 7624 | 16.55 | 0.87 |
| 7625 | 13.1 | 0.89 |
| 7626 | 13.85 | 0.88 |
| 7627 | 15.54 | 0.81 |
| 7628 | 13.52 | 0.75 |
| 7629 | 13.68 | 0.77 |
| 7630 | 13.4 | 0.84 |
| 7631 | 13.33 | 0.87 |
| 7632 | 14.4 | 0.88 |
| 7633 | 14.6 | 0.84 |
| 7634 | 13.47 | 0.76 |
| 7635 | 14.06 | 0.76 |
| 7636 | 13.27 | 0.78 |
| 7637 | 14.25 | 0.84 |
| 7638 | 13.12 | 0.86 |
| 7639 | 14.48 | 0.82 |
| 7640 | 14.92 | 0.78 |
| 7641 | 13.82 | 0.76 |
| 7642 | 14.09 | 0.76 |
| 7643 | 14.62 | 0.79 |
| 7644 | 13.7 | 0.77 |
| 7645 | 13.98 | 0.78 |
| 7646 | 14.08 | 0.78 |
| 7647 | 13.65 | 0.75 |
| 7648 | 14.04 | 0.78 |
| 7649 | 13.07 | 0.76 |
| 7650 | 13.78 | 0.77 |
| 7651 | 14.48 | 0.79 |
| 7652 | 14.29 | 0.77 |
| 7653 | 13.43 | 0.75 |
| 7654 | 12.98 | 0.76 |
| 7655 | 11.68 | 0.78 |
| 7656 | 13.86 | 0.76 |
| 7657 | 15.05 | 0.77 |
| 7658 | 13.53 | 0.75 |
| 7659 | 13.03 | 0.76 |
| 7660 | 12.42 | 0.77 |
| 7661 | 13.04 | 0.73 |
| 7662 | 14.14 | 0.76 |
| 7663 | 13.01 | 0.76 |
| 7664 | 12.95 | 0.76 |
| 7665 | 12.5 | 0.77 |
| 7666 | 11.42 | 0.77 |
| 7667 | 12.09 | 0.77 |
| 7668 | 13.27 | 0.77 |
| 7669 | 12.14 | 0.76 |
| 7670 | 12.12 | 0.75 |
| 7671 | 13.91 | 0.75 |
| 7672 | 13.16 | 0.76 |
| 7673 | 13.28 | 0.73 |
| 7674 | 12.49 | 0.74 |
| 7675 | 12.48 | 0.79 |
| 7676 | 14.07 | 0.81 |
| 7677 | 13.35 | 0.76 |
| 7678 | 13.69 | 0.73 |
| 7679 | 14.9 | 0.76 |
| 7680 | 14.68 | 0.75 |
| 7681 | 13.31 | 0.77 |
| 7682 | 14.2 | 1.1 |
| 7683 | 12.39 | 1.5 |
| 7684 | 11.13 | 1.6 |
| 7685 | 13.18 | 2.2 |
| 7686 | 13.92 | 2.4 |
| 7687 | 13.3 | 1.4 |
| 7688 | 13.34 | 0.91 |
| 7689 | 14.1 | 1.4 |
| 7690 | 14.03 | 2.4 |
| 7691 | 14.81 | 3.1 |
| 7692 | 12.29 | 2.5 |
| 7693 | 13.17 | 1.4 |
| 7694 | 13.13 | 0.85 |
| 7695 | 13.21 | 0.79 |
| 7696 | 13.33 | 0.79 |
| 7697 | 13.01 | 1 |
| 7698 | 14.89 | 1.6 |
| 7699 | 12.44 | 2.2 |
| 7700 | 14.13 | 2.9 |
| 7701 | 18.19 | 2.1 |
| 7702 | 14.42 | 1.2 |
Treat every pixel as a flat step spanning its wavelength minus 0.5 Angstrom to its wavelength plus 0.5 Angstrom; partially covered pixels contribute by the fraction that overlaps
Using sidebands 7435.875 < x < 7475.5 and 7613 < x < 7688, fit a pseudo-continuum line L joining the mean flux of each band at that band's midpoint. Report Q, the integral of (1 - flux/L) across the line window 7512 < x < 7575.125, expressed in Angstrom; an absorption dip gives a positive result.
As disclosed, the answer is -3.8 Angstrom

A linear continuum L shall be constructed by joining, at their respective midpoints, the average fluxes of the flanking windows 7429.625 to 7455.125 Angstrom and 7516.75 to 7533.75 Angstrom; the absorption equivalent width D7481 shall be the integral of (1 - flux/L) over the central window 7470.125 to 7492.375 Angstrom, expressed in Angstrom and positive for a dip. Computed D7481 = 1.8 Angstrom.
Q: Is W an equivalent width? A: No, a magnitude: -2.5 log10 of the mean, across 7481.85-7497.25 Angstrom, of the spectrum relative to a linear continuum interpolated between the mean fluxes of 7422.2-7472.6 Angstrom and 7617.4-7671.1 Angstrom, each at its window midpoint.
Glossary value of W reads 0.05 mag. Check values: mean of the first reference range 14.9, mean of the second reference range 13.7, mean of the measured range 13.9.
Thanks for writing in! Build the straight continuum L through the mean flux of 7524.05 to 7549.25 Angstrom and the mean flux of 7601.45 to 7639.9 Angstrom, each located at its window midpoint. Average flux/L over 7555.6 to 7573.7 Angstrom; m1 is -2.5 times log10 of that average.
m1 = 0.03 mag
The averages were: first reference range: 15.5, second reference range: 14.2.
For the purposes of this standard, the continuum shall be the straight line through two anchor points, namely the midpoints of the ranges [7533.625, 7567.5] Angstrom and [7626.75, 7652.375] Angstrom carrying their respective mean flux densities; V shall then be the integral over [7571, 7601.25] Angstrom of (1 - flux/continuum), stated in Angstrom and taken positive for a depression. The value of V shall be 0.16 Angstrom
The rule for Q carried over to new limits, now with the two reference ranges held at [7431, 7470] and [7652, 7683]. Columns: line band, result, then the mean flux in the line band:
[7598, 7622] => -1.2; 14.4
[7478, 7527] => -0.5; 14.7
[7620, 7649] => -1.4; 14.1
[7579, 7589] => -0.4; 14.4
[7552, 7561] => -0.5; 14.9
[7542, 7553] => -0.9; 15.3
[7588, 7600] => -0.4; 14.2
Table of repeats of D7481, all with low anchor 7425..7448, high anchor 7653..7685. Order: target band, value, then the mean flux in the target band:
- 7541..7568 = -2.24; 15.1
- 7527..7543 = -1.52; 15.4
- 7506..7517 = -0.36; 14.7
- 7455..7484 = 0.38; 14.4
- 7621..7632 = -0.61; 14.2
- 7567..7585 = -1.49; 14.9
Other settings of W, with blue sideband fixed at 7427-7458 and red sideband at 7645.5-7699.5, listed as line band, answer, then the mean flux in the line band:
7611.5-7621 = -0.068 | 14.6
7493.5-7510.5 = -0.025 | 14.9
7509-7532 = -0.042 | 15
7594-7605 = -0.031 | 14.3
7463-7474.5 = 0.052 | 14.1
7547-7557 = -0.066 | 15.1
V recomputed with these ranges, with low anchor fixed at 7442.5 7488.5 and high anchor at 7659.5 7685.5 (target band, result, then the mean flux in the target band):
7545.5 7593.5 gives -3.6 Angstrom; 14.9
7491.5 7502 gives -0.5 Angstrom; 15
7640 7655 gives -0.7 Angstrom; 13.8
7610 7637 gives -1.9 Angstrom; 14.4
